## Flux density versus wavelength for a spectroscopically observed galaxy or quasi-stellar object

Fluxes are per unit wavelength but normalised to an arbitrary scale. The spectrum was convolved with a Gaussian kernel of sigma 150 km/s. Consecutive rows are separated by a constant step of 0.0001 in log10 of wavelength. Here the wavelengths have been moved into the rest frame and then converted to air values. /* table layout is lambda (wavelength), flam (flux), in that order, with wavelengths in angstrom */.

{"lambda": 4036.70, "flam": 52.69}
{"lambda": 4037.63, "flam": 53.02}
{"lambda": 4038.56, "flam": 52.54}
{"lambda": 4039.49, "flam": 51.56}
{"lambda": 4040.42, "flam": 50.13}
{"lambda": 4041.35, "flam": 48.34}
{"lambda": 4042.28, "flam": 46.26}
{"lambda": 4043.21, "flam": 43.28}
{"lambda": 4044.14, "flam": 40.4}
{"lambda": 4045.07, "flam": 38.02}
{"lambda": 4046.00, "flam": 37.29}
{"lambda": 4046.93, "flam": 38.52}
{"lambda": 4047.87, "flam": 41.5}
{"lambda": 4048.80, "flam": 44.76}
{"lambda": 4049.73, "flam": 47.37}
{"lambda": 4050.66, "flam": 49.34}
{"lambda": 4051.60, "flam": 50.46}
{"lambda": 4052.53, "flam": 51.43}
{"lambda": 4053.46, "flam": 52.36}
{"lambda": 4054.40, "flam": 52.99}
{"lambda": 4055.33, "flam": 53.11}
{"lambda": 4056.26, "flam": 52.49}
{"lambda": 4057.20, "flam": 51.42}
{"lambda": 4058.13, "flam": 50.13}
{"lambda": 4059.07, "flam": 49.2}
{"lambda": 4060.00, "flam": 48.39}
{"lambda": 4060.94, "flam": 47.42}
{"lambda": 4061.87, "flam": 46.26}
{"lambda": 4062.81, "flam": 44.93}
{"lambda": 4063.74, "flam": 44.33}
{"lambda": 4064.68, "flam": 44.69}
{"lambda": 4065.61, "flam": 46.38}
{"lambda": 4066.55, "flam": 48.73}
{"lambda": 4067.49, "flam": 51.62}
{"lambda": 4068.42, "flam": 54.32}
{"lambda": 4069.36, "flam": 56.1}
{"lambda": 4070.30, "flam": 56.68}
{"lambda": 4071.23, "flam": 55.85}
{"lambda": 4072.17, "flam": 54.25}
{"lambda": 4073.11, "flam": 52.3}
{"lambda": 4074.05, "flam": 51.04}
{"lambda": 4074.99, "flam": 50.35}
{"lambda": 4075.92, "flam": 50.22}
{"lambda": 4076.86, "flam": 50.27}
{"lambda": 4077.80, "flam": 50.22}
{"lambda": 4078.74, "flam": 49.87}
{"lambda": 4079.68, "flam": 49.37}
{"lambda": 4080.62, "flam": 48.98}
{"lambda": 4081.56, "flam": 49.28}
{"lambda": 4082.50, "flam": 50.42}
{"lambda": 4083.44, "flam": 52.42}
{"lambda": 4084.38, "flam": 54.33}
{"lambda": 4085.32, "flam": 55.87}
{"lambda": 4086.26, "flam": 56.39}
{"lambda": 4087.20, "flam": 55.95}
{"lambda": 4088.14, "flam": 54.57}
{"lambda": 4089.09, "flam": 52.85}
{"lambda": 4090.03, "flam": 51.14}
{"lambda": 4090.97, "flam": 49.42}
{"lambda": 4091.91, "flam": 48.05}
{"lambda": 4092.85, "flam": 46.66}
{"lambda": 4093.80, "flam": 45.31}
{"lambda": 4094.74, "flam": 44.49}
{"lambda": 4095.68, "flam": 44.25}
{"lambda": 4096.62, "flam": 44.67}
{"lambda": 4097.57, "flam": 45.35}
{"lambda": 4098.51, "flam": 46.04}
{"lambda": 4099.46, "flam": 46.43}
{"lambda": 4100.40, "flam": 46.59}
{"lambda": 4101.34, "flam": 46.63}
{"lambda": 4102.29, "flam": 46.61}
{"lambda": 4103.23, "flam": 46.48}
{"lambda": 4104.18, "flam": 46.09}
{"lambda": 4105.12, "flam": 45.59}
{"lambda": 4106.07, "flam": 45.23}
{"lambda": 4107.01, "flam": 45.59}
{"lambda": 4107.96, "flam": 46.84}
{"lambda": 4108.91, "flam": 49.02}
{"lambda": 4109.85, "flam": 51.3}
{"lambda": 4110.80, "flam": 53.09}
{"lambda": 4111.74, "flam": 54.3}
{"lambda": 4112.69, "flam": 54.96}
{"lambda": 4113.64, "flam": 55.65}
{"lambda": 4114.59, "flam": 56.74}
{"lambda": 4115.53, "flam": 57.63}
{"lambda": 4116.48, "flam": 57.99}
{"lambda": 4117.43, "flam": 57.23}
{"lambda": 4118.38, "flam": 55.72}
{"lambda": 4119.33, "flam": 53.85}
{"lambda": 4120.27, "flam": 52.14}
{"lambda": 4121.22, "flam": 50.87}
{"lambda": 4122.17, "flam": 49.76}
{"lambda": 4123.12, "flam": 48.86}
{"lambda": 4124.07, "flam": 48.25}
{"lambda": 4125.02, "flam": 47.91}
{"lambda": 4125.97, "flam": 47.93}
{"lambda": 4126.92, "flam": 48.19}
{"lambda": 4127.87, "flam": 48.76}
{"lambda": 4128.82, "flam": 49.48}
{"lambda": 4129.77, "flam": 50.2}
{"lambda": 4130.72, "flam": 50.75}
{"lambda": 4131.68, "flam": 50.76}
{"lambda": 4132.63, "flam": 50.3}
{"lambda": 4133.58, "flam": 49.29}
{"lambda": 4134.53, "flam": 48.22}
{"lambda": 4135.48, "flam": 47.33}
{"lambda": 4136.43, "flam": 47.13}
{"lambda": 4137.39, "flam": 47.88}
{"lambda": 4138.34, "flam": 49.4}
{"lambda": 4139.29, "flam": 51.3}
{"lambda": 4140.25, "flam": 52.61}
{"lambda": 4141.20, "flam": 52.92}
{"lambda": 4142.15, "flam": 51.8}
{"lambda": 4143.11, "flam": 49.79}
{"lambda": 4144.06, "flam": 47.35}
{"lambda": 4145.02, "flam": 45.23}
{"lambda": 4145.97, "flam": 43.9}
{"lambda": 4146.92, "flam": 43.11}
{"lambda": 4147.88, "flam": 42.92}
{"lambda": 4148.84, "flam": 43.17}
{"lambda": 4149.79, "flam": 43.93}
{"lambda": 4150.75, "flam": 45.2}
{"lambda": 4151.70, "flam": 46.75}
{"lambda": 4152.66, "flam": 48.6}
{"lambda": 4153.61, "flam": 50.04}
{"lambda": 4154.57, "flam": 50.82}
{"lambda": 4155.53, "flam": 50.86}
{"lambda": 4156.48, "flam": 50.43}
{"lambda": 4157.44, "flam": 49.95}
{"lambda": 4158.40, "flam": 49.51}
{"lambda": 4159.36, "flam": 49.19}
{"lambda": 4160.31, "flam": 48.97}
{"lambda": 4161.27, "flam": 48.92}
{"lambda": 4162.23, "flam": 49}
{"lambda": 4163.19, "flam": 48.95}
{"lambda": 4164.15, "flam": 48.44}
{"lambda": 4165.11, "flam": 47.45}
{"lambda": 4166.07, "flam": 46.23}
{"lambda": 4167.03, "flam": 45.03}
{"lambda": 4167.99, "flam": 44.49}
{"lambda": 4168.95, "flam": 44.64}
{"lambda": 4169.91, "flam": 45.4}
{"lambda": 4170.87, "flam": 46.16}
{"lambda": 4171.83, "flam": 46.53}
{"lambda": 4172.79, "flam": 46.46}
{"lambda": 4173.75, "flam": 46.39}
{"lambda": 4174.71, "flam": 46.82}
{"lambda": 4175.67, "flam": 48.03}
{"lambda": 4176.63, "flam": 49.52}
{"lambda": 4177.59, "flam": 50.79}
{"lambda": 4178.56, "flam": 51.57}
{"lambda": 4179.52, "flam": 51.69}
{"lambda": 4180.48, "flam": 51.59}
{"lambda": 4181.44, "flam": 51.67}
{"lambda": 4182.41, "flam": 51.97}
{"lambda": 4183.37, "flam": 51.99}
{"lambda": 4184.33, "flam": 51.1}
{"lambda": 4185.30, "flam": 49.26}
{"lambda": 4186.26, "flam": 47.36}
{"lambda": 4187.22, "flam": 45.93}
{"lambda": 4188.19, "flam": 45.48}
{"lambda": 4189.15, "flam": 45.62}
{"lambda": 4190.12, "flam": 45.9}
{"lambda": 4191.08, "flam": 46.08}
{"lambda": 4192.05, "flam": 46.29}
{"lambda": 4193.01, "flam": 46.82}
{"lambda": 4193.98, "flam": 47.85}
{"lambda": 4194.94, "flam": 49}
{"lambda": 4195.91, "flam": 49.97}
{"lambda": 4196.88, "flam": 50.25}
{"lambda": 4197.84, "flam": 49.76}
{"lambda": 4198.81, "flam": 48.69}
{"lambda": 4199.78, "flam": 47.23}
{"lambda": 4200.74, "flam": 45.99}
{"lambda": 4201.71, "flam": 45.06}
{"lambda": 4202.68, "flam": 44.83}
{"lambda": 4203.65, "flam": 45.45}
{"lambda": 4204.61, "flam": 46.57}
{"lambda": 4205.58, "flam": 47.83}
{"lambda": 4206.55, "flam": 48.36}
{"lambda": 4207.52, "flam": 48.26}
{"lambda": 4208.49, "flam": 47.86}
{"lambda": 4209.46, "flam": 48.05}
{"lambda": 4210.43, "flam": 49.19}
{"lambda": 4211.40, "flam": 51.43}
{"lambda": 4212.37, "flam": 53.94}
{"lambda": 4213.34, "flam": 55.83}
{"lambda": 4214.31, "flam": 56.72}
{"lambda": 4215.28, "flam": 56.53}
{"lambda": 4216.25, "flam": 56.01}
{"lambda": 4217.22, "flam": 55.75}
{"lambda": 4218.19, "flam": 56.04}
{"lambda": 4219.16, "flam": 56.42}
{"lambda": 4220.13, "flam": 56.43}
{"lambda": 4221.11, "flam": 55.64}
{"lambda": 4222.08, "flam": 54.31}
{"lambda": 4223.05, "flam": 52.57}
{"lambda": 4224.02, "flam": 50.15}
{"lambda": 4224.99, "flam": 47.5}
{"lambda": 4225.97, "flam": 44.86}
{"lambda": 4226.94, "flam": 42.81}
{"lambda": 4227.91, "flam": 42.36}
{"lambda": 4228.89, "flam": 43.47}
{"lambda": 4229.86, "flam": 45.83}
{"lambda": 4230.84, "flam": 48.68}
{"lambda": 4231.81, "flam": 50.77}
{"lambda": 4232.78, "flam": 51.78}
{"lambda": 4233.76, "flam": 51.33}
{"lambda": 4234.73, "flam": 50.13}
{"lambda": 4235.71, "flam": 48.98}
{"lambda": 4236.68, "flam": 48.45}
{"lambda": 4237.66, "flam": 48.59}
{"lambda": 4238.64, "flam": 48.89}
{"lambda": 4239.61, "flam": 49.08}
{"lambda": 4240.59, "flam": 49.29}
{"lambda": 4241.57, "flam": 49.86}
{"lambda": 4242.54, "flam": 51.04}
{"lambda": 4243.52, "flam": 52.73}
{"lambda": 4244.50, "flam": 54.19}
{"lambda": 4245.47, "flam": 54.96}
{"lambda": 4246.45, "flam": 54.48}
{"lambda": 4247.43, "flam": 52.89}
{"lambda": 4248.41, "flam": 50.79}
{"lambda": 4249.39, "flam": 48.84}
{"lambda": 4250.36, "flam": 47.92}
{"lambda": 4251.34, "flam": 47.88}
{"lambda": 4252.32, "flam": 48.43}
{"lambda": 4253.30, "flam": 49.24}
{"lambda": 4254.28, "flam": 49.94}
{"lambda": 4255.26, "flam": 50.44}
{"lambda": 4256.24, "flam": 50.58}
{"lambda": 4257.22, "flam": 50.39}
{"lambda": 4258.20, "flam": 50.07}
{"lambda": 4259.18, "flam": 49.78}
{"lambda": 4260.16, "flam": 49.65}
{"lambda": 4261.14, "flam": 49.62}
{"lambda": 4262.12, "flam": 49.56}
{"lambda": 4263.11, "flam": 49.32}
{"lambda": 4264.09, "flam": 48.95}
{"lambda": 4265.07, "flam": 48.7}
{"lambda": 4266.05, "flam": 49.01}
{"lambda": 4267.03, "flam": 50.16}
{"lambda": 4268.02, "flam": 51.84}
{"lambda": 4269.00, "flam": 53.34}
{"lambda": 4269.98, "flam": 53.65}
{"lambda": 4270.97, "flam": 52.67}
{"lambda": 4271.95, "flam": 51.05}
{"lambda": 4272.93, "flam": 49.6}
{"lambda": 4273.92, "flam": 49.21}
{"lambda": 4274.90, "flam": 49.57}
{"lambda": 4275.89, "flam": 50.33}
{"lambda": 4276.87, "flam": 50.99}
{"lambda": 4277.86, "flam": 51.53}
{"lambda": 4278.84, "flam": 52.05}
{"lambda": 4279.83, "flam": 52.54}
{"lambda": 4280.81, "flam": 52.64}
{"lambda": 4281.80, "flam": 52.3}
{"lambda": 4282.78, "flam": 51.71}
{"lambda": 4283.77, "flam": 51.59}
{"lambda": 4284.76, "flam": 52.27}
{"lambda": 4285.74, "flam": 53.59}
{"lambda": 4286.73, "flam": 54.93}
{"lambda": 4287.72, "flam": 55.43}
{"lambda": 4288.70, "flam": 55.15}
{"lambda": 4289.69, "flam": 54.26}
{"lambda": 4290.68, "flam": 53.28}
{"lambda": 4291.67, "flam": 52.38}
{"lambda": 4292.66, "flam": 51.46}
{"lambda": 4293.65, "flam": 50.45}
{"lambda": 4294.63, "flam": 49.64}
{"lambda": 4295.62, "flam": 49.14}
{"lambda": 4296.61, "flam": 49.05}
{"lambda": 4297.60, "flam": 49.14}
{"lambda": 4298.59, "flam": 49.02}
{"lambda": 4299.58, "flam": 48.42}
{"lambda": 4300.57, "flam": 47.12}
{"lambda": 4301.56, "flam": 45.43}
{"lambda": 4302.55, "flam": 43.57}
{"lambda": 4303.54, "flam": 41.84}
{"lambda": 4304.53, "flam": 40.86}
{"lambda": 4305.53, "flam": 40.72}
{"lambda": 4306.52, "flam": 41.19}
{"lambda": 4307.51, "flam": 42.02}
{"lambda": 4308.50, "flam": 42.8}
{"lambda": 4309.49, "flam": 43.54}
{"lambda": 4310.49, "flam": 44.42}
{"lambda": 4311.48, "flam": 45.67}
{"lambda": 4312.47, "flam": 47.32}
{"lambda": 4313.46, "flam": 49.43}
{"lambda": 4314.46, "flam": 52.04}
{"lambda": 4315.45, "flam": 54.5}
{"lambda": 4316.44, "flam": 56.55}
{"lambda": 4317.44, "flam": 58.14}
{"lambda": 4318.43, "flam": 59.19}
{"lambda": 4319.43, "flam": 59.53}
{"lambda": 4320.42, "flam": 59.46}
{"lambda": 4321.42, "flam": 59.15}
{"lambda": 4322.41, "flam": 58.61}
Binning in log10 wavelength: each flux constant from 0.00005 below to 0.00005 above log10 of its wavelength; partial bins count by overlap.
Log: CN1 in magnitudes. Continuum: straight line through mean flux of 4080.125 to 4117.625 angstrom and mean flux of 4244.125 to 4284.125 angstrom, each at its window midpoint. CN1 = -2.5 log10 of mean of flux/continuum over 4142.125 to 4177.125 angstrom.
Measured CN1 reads 0.07 mag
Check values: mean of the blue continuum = 50.1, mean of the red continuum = 50.8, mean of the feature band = 47.2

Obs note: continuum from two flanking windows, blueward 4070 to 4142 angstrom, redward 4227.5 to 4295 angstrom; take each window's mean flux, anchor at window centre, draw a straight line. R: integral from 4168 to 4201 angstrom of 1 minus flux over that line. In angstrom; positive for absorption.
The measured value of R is 1.5 angstrom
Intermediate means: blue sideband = 50.3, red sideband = 50.7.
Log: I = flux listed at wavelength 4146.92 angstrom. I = 43.11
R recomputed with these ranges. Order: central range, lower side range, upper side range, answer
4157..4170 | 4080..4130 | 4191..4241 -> 0.59 angstrom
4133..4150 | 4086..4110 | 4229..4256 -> 0.29 angstrom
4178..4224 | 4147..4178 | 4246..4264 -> -1.61 angstrom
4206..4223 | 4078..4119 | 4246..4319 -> -1.09 angstrom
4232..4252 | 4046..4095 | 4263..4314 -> -0.45 angstrom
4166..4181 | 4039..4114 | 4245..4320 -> 0.58 angstrom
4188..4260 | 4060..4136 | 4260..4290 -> 1.91 angstrom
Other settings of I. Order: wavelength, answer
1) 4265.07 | 48.7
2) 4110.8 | 53.09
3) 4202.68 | 44.83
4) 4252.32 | 48.43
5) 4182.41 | 51.97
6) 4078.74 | 49.87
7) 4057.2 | 51.42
